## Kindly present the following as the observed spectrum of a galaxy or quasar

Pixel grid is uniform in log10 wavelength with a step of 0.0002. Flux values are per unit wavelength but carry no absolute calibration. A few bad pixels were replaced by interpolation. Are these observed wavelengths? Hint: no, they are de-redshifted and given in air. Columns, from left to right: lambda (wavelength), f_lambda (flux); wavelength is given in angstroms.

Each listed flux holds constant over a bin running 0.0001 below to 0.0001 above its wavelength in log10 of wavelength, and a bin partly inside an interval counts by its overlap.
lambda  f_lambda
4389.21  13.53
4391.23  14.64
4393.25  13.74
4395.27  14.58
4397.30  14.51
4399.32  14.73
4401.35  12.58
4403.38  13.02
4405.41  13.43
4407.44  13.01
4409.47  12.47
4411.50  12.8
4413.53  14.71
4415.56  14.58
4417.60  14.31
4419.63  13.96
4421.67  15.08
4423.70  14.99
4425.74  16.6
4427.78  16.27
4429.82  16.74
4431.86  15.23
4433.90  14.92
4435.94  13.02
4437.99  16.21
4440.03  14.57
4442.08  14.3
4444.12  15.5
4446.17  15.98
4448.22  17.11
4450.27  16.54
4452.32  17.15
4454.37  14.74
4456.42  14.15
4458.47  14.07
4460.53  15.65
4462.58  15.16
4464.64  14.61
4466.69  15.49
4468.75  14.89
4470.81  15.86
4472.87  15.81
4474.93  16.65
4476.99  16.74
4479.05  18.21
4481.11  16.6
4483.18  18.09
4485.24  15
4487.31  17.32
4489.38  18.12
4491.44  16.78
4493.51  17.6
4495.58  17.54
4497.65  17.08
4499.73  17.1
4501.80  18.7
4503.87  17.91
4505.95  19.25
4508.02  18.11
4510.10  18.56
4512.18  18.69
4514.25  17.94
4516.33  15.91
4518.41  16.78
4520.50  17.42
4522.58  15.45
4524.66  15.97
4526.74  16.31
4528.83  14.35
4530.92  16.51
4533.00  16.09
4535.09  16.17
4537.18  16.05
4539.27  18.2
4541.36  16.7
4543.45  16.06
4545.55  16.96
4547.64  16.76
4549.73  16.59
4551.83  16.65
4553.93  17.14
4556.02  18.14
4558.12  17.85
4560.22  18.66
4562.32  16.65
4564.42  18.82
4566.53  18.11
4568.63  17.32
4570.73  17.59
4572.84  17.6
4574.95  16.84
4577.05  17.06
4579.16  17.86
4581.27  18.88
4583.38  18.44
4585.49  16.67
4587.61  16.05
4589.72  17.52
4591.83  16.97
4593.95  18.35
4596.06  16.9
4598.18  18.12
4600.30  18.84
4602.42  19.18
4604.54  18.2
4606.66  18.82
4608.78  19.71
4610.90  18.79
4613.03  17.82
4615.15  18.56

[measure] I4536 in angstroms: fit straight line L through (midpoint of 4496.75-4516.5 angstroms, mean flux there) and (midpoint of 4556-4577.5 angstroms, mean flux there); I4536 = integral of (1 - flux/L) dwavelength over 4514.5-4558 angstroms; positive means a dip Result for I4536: 3.14 angstroms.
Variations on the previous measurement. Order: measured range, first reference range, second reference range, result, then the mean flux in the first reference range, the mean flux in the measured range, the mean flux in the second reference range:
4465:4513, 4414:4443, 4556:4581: -2.9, 15.1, 17.2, 17.7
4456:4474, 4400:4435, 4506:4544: 0.4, 14.4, 15.1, 16.8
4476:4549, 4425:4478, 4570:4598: -2.9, 15.5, 17.1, 17.5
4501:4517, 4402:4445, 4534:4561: -1.9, 14.5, 18.2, 17.1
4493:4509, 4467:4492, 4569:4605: -1.0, 16.6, 17.9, 17.7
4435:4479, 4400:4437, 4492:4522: 0.8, 14.3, 15.5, 17.7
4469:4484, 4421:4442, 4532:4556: -0.8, 15.3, 16.7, 16.7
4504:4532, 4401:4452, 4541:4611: -0.9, 14.8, 17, 17.7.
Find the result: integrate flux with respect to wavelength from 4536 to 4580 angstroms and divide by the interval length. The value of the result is 17.3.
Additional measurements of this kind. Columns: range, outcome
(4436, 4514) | 16.5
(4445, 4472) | 15.5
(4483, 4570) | 17.2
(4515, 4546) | 16.3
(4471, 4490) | 16.9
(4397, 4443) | 14.4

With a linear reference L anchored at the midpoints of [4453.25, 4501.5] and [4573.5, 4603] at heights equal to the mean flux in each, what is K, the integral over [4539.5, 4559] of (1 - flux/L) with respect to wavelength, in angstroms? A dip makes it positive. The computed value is 0.2 angstroms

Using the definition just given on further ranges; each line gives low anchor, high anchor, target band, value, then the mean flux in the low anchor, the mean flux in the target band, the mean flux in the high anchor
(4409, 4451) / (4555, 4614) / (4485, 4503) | -1.2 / 15.1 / 17.4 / 17.9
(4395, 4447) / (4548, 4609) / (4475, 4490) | -1.2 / 14.5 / 17.1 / 17.7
